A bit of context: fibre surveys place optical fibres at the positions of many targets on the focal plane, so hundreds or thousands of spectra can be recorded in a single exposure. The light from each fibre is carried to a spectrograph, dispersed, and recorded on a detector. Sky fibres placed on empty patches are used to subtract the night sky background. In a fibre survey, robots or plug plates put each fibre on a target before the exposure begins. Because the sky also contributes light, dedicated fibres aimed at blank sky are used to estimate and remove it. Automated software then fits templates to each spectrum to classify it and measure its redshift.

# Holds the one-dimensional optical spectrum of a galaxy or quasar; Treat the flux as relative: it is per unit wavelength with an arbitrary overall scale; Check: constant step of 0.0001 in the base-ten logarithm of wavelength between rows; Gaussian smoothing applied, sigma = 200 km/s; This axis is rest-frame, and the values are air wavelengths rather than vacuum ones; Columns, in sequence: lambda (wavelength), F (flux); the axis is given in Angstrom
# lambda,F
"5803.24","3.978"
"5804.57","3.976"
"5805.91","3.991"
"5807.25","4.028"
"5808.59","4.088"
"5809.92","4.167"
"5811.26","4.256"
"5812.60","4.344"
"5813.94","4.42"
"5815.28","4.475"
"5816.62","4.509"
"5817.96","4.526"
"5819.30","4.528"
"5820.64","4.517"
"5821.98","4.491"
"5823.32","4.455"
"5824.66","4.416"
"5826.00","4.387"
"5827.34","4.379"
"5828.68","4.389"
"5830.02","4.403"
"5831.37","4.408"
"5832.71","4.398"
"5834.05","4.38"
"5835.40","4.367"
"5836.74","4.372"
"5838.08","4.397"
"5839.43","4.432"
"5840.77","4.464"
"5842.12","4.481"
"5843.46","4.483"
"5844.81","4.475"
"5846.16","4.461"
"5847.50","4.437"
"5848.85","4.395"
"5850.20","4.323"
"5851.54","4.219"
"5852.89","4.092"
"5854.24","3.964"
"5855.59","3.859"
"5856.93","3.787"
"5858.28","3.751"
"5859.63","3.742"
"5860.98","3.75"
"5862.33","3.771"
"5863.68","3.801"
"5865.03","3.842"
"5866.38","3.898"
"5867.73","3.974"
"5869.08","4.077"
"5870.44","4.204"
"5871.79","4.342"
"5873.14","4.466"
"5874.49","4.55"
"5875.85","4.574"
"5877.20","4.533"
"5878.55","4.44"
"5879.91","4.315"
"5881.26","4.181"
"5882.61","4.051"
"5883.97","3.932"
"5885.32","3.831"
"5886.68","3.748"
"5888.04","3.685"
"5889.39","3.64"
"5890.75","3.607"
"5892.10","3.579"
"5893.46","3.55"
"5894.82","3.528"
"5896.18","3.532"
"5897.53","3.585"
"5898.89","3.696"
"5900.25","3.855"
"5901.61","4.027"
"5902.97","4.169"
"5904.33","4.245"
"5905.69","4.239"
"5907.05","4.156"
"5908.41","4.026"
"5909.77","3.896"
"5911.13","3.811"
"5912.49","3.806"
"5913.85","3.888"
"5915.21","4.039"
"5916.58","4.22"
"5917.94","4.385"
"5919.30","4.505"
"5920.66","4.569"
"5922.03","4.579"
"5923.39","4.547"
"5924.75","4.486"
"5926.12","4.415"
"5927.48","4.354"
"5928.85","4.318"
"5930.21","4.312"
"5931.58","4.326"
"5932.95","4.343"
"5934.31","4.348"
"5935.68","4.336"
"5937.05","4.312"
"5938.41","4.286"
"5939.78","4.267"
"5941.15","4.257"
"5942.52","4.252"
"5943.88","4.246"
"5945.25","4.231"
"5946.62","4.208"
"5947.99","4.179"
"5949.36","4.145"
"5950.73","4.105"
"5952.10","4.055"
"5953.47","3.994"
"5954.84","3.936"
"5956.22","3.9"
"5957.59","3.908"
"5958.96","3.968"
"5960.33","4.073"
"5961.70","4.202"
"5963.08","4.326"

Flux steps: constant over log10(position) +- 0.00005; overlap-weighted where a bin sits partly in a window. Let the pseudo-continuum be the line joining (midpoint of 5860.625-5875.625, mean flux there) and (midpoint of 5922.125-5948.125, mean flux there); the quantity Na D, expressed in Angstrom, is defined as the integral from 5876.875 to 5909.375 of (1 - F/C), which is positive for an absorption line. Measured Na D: 2.0 Angstrom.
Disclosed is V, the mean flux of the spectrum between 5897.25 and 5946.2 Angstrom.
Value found 4.21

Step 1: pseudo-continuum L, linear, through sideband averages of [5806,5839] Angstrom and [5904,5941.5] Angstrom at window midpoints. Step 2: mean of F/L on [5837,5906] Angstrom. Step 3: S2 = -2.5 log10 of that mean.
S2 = 0.07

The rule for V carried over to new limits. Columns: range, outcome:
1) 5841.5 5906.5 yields 4.03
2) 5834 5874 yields 4.16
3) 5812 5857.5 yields 4.37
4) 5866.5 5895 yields 4.04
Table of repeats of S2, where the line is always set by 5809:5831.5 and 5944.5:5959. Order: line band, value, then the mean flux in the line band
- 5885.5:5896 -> 0.17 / 3.62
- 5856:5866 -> 0.14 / 3.79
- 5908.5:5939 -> -0.04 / 4.27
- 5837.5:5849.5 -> -0.02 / 4.45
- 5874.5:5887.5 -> 0.02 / 4.19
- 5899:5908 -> 0.03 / 4.08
